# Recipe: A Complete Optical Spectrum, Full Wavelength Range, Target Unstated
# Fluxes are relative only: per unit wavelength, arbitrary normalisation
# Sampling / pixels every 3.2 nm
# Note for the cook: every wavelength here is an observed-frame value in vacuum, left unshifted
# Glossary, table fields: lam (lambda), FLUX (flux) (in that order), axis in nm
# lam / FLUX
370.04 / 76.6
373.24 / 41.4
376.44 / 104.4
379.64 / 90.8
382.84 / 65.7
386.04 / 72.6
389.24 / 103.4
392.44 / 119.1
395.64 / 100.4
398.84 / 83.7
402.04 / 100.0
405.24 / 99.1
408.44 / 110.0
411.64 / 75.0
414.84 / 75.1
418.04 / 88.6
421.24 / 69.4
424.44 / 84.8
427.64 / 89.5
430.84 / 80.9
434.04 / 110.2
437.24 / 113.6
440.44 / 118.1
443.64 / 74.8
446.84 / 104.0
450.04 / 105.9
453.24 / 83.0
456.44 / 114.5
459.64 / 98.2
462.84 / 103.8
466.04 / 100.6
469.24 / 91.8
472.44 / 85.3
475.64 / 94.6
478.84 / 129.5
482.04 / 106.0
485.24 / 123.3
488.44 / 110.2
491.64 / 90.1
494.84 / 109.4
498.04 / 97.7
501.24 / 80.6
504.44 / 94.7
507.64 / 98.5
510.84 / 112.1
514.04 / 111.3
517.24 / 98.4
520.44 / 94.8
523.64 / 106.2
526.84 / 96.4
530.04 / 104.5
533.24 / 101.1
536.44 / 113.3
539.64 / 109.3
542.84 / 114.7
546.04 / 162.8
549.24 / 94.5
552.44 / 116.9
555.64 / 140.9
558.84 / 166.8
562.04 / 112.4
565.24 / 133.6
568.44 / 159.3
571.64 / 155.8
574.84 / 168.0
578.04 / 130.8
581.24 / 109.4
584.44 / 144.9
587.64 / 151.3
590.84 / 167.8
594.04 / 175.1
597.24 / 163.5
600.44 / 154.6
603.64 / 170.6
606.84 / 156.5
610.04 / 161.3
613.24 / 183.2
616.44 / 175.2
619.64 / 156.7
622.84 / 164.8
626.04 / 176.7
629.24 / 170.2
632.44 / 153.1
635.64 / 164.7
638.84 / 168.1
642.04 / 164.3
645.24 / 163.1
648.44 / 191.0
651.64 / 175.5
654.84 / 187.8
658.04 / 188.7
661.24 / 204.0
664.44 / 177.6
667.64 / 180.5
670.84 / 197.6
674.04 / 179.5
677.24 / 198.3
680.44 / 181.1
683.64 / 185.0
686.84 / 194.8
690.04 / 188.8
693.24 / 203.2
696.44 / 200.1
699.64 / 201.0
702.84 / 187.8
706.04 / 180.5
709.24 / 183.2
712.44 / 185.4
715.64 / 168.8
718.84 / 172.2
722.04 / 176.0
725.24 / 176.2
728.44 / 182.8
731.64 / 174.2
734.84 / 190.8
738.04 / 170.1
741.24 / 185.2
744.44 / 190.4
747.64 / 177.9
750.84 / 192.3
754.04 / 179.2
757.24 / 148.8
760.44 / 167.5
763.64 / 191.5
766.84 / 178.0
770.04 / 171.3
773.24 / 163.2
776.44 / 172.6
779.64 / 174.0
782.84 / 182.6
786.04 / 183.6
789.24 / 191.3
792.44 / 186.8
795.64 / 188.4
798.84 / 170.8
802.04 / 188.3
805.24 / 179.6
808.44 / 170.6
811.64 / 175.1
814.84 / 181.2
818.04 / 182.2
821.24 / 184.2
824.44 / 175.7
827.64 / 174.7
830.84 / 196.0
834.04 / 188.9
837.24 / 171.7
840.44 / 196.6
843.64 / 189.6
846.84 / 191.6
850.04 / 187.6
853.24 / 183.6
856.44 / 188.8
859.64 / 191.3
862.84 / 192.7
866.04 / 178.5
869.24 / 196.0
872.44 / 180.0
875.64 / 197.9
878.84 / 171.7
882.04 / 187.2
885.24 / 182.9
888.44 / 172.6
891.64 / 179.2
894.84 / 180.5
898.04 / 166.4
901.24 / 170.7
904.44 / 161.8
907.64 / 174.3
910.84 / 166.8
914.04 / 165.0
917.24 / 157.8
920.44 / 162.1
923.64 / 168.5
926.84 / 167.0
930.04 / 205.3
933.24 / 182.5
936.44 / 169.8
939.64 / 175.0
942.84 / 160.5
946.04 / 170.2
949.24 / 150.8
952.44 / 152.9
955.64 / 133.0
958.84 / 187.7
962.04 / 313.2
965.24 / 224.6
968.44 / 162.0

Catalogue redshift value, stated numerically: 0.466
